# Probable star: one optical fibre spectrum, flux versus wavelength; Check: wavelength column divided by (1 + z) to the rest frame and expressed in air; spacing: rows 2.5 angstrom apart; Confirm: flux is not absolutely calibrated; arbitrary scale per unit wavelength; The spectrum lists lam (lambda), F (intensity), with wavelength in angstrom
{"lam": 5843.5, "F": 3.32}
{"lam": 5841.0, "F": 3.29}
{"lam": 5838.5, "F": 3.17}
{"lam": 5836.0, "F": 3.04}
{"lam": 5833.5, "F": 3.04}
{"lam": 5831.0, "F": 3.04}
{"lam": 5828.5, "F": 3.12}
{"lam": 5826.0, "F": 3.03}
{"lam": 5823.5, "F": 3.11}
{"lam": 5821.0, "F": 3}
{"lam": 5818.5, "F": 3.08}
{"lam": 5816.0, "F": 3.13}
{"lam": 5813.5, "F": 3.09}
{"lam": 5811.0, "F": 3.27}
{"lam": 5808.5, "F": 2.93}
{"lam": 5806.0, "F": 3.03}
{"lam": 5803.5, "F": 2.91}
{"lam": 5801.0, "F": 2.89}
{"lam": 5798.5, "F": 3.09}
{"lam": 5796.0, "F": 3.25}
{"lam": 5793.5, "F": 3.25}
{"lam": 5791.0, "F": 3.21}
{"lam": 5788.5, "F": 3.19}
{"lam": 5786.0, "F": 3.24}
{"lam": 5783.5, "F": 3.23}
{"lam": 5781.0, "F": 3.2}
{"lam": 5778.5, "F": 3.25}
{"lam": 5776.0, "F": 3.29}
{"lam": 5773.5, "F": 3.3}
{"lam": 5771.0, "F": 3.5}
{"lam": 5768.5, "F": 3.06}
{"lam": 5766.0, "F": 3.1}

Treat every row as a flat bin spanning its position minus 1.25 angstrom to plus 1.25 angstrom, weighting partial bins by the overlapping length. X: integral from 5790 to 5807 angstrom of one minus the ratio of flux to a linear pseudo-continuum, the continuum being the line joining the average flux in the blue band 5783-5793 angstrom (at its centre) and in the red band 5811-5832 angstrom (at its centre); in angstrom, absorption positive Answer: 0.5 angstrom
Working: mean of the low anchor 3.22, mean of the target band 3.09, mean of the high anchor 3.09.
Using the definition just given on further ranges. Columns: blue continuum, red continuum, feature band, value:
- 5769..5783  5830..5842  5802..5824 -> 0.9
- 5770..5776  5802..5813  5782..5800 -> 0.0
